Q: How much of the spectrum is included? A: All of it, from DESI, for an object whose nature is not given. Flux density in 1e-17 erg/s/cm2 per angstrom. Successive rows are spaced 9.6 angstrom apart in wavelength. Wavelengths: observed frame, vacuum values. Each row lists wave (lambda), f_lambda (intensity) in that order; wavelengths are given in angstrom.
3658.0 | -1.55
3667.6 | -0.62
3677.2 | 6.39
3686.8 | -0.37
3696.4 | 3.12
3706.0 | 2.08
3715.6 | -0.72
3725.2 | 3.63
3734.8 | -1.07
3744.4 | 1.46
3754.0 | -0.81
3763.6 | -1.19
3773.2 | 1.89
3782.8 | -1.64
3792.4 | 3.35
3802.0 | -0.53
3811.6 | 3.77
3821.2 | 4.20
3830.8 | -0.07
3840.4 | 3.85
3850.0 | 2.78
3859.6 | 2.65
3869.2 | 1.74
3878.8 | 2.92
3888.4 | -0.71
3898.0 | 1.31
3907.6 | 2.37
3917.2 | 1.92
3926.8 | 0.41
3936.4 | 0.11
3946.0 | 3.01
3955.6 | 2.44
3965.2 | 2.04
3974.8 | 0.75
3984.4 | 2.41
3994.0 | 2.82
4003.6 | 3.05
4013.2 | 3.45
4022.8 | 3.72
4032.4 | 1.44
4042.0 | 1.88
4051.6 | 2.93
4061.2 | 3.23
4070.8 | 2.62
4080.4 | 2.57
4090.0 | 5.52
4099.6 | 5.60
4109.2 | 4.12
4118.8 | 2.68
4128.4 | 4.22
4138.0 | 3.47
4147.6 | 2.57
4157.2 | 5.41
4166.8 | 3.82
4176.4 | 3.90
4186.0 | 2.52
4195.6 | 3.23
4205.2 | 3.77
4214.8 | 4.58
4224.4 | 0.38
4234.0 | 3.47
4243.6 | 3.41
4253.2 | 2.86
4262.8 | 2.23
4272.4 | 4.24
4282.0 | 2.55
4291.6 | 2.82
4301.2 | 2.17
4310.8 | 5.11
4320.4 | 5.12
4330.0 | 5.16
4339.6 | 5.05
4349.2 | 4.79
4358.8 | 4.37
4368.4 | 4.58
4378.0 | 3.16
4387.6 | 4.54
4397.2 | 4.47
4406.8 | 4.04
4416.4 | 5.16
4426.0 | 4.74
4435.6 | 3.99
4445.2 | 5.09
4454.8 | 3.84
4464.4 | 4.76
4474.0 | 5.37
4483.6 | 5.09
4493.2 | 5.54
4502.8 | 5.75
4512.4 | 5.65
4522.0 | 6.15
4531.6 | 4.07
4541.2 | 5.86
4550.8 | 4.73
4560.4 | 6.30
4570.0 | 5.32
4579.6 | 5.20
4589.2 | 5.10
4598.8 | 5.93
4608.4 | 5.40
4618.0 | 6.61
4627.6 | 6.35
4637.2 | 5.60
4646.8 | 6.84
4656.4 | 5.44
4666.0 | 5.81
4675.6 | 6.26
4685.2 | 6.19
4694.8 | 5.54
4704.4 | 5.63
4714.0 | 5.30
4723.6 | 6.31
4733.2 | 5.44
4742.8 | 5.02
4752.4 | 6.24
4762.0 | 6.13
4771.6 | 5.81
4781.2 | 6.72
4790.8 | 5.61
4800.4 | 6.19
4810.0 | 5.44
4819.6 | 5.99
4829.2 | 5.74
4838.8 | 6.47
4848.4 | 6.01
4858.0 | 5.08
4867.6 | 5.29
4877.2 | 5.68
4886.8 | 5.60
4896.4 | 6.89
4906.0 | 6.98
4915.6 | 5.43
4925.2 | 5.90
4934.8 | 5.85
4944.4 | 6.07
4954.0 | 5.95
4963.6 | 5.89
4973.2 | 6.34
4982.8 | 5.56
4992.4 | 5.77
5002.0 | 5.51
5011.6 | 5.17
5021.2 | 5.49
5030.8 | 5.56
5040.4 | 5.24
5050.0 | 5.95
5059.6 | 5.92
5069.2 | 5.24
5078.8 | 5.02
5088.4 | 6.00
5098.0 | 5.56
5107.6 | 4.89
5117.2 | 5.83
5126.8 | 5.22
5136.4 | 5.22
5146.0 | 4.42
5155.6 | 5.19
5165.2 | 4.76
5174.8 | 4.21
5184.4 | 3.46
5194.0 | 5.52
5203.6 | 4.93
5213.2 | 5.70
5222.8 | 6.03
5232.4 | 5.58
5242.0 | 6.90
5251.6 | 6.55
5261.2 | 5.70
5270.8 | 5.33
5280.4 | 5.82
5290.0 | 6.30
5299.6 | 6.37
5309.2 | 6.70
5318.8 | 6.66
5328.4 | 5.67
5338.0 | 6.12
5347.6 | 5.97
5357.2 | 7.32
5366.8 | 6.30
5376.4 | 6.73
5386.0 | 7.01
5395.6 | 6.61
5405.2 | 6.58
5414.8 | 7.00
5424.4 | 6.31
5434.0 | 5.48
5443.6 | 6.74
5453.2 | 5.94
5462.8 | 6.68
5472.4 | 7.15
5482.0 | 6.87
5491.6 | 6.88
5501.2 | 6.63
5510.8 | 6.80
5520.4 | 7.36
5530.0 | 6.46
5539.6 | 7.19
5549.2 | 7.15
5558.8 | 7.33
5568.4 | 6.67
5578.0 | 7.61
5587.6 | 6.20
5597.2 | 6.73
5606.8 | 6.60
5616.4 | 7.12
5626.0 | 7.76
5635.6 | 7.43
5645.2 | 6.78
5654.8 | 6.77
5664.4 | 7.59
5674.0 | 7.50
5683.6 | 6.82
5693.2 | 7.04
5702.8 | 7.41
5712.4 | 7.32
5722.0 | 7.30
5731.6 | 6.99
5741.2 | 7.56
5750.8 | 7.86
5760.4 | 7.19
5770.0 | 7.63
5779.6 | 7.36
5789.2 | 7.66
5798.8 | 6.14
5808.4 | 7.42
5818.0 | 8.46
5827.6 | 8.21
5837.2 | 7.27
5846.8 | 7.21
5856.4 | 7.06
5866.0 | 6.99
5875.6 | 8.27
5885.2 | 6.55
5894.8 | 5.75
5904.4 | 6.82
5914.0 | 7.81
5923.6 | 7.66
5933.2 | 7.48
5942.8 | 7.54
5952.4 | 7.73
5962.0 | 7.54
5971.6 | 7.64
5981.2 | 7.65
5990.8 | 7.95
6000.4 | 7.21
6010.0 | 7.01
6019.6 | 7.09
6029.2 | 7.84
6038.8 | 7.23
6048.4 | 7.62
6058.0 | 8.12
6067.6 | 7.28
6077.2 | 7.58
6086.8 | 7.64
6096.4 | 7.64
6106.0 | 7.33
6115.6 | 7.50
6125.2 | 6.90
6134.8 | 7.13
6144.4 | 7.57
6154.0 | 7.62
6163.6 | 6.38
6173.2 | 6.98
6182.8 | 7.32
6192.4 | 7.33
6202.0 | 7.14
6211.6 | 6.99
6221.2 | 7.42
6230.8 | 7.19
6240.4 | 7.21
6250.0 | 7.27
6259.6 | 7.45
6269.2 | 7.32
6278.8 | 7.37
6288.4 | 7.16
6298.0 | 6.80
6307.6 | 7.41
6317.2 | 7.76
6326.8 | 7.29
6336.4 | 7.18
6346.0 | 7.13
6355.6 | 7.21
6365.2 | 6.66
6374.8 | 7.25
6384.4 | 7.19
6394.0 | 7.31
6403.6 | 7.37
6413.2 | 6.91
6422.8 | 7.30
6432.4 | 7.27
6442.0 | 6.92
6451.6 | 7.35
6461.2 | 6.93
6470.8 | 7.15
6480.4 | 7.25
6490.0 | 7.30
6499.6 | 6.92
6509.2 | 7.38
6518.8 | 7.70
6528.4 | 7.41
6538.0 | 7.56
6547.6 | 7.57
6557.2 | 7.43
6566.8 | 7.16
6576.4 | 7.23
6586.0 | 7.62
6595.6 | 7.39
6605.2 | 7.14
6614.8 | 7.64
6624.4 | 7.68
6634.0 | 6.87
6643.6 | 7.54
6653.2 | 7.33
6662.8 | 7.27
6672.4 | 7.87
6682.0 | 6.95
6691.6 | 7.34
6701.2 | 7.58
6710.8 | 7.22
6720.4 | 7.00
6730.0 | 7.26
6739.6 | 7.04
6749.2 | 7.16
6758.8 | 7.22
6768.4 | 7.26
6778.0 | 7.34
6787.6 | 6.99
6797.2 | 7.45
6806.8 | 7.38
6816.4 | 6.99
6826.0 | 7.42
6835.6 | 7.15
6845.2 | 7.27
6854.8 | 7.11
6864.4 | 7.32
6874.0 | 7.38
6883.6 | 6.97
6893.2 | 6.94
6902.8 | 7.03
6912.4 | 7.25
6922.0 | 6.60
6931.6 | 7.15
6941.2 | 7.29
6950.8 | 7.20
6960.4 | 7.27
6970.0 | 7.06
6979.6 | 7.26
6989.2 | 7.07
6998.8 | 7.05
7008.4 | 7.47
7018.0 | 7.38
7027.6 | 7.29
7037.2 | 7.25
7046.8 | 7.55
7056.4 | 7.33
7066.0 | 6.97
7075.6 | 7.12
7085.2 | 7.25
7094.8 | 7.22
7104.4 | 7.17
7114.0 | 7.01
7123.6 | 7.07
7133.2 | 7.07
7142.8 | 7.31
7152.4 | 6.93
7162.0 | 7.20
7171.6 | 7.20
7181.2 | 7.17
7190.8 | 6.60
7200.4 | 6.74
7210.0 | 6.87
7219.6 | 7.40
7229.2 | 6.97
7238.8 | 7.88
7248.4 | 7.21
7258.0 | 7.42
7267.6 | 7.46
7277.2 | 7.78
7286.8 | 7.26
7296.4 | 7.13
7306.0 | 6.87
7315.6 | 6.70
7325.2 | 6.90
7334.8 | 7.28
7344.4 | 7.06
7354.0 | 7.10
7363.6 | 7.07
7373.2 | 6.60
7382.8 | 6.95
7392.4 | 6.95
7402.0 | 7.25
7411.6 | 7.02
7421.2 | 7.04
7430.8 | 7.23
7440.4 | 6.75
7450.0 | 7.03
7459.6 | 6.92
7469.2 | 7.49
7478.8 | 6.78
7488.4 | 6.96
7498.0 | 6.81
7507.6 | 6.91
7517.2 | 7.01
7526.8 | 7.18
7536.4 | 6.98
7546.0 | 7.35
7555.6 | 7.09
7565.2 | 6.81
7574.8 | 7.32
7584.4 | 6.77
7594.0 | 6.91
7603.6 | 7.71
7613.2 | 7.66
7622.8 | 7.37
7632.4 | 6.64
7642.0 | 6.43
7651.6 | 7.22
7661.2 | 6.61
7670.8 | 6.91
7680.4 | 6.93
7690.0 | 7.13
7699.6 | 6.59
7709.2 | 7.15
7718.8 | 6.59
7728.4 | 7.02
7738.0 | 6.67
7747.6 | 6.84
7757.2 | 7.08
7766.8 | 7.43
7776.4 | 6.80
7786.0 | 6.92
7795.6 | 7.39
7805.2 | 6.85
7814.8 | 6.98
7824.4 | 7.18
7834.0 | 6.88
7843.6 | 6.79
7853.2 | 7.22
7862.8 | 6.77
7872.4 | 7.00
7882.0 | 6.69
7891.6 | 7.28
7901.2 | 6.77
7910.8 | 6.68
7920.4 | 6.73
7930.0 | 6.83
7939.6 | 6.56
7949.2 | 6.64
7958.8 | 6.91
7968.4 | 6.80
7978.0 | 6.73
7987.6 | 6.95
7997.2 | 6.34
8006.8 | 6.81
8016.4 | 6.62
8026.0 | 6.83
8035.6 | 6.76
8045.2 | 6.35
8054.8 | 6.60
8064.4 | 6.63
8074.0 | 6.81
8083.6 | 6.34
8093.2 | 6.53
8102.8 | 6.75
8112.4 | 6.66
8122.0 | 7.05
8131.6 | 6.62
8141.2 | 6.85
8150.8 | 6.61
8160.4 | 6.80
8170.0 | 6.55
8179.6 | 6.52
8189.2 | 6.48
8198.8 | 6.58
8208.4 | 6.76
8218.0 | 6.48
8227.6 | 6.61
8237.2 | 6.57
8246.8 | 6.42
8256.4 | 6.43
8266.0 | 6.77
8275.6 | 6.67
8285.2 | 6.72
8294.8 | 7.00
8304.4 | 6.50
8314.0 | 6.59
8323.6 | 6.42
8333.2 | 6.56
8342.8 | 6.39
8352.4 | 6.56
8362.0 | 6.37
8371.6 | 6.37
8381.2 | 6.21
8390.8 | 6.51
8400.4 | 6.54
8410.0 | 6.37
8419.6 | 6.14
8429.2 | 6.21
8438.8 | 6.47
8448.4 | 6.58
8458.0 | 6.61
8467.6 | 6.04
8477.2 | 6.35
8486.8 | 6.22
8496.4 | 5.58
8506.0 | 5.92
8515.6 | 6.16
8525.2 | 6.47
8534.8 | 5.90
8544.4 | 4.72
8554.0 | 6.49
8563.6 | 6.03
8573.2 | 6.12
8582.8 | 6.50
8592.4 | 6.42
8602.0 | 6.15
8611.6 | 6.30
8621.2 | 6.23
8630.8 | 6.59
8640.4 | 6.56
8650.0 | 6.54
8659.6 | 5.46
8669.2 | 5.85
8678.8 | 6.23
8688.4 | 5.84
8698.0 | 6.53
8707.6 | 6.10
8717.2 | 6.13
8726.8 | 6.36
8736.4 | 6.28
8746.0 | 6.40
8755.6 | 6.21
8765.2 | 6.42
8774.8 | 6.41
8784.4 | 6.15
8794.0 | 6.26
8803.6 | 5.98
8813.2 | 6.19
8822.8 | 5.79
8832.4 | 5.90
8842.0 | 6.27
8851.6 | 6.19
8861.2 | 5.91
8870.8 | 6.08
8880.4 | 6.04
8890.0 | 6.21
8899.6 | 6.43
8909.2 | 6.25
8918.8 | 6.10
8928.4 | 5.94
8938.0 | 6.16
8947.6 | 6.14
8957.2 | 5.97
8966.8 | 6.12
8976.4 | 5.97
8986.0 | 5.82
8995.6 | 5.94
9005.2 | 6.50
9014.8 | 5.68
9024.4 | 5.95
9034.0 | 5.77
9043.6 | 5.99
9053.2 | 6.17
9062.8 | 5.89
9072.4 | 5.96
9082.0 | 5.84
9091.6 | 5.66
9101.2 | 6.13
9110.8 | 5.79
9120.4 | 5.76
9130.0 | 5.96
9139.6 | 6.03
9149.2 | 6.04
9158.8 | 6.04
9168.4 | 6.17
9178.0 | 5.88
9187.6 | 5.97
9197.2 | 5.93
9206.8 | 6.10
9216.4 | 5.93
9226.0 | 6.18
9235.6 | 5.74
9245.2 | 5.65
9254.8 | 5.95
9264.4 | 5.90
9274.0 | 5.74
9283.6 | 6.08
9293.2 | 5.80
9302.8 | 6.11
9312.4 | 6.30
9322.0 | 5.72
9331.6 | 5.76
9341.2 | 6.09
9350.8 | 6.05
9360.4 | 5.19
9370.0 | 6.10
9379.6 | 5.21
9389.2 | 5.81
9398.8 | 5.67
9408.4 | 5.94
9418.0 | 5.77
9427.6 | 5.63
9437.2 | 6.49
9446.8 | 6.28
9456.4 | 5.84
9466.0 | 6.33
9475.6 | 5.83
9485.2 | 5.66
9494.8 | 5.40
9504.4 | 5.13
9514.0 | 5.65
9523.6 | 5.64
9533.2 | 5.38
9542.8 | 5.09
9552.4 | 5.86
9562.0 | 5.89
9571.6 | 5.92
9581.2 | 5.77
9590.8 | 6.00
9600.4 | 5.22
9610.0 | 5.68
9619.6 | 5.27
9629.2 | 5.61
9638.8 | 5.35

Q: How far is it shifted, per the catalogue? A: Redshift 0.00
